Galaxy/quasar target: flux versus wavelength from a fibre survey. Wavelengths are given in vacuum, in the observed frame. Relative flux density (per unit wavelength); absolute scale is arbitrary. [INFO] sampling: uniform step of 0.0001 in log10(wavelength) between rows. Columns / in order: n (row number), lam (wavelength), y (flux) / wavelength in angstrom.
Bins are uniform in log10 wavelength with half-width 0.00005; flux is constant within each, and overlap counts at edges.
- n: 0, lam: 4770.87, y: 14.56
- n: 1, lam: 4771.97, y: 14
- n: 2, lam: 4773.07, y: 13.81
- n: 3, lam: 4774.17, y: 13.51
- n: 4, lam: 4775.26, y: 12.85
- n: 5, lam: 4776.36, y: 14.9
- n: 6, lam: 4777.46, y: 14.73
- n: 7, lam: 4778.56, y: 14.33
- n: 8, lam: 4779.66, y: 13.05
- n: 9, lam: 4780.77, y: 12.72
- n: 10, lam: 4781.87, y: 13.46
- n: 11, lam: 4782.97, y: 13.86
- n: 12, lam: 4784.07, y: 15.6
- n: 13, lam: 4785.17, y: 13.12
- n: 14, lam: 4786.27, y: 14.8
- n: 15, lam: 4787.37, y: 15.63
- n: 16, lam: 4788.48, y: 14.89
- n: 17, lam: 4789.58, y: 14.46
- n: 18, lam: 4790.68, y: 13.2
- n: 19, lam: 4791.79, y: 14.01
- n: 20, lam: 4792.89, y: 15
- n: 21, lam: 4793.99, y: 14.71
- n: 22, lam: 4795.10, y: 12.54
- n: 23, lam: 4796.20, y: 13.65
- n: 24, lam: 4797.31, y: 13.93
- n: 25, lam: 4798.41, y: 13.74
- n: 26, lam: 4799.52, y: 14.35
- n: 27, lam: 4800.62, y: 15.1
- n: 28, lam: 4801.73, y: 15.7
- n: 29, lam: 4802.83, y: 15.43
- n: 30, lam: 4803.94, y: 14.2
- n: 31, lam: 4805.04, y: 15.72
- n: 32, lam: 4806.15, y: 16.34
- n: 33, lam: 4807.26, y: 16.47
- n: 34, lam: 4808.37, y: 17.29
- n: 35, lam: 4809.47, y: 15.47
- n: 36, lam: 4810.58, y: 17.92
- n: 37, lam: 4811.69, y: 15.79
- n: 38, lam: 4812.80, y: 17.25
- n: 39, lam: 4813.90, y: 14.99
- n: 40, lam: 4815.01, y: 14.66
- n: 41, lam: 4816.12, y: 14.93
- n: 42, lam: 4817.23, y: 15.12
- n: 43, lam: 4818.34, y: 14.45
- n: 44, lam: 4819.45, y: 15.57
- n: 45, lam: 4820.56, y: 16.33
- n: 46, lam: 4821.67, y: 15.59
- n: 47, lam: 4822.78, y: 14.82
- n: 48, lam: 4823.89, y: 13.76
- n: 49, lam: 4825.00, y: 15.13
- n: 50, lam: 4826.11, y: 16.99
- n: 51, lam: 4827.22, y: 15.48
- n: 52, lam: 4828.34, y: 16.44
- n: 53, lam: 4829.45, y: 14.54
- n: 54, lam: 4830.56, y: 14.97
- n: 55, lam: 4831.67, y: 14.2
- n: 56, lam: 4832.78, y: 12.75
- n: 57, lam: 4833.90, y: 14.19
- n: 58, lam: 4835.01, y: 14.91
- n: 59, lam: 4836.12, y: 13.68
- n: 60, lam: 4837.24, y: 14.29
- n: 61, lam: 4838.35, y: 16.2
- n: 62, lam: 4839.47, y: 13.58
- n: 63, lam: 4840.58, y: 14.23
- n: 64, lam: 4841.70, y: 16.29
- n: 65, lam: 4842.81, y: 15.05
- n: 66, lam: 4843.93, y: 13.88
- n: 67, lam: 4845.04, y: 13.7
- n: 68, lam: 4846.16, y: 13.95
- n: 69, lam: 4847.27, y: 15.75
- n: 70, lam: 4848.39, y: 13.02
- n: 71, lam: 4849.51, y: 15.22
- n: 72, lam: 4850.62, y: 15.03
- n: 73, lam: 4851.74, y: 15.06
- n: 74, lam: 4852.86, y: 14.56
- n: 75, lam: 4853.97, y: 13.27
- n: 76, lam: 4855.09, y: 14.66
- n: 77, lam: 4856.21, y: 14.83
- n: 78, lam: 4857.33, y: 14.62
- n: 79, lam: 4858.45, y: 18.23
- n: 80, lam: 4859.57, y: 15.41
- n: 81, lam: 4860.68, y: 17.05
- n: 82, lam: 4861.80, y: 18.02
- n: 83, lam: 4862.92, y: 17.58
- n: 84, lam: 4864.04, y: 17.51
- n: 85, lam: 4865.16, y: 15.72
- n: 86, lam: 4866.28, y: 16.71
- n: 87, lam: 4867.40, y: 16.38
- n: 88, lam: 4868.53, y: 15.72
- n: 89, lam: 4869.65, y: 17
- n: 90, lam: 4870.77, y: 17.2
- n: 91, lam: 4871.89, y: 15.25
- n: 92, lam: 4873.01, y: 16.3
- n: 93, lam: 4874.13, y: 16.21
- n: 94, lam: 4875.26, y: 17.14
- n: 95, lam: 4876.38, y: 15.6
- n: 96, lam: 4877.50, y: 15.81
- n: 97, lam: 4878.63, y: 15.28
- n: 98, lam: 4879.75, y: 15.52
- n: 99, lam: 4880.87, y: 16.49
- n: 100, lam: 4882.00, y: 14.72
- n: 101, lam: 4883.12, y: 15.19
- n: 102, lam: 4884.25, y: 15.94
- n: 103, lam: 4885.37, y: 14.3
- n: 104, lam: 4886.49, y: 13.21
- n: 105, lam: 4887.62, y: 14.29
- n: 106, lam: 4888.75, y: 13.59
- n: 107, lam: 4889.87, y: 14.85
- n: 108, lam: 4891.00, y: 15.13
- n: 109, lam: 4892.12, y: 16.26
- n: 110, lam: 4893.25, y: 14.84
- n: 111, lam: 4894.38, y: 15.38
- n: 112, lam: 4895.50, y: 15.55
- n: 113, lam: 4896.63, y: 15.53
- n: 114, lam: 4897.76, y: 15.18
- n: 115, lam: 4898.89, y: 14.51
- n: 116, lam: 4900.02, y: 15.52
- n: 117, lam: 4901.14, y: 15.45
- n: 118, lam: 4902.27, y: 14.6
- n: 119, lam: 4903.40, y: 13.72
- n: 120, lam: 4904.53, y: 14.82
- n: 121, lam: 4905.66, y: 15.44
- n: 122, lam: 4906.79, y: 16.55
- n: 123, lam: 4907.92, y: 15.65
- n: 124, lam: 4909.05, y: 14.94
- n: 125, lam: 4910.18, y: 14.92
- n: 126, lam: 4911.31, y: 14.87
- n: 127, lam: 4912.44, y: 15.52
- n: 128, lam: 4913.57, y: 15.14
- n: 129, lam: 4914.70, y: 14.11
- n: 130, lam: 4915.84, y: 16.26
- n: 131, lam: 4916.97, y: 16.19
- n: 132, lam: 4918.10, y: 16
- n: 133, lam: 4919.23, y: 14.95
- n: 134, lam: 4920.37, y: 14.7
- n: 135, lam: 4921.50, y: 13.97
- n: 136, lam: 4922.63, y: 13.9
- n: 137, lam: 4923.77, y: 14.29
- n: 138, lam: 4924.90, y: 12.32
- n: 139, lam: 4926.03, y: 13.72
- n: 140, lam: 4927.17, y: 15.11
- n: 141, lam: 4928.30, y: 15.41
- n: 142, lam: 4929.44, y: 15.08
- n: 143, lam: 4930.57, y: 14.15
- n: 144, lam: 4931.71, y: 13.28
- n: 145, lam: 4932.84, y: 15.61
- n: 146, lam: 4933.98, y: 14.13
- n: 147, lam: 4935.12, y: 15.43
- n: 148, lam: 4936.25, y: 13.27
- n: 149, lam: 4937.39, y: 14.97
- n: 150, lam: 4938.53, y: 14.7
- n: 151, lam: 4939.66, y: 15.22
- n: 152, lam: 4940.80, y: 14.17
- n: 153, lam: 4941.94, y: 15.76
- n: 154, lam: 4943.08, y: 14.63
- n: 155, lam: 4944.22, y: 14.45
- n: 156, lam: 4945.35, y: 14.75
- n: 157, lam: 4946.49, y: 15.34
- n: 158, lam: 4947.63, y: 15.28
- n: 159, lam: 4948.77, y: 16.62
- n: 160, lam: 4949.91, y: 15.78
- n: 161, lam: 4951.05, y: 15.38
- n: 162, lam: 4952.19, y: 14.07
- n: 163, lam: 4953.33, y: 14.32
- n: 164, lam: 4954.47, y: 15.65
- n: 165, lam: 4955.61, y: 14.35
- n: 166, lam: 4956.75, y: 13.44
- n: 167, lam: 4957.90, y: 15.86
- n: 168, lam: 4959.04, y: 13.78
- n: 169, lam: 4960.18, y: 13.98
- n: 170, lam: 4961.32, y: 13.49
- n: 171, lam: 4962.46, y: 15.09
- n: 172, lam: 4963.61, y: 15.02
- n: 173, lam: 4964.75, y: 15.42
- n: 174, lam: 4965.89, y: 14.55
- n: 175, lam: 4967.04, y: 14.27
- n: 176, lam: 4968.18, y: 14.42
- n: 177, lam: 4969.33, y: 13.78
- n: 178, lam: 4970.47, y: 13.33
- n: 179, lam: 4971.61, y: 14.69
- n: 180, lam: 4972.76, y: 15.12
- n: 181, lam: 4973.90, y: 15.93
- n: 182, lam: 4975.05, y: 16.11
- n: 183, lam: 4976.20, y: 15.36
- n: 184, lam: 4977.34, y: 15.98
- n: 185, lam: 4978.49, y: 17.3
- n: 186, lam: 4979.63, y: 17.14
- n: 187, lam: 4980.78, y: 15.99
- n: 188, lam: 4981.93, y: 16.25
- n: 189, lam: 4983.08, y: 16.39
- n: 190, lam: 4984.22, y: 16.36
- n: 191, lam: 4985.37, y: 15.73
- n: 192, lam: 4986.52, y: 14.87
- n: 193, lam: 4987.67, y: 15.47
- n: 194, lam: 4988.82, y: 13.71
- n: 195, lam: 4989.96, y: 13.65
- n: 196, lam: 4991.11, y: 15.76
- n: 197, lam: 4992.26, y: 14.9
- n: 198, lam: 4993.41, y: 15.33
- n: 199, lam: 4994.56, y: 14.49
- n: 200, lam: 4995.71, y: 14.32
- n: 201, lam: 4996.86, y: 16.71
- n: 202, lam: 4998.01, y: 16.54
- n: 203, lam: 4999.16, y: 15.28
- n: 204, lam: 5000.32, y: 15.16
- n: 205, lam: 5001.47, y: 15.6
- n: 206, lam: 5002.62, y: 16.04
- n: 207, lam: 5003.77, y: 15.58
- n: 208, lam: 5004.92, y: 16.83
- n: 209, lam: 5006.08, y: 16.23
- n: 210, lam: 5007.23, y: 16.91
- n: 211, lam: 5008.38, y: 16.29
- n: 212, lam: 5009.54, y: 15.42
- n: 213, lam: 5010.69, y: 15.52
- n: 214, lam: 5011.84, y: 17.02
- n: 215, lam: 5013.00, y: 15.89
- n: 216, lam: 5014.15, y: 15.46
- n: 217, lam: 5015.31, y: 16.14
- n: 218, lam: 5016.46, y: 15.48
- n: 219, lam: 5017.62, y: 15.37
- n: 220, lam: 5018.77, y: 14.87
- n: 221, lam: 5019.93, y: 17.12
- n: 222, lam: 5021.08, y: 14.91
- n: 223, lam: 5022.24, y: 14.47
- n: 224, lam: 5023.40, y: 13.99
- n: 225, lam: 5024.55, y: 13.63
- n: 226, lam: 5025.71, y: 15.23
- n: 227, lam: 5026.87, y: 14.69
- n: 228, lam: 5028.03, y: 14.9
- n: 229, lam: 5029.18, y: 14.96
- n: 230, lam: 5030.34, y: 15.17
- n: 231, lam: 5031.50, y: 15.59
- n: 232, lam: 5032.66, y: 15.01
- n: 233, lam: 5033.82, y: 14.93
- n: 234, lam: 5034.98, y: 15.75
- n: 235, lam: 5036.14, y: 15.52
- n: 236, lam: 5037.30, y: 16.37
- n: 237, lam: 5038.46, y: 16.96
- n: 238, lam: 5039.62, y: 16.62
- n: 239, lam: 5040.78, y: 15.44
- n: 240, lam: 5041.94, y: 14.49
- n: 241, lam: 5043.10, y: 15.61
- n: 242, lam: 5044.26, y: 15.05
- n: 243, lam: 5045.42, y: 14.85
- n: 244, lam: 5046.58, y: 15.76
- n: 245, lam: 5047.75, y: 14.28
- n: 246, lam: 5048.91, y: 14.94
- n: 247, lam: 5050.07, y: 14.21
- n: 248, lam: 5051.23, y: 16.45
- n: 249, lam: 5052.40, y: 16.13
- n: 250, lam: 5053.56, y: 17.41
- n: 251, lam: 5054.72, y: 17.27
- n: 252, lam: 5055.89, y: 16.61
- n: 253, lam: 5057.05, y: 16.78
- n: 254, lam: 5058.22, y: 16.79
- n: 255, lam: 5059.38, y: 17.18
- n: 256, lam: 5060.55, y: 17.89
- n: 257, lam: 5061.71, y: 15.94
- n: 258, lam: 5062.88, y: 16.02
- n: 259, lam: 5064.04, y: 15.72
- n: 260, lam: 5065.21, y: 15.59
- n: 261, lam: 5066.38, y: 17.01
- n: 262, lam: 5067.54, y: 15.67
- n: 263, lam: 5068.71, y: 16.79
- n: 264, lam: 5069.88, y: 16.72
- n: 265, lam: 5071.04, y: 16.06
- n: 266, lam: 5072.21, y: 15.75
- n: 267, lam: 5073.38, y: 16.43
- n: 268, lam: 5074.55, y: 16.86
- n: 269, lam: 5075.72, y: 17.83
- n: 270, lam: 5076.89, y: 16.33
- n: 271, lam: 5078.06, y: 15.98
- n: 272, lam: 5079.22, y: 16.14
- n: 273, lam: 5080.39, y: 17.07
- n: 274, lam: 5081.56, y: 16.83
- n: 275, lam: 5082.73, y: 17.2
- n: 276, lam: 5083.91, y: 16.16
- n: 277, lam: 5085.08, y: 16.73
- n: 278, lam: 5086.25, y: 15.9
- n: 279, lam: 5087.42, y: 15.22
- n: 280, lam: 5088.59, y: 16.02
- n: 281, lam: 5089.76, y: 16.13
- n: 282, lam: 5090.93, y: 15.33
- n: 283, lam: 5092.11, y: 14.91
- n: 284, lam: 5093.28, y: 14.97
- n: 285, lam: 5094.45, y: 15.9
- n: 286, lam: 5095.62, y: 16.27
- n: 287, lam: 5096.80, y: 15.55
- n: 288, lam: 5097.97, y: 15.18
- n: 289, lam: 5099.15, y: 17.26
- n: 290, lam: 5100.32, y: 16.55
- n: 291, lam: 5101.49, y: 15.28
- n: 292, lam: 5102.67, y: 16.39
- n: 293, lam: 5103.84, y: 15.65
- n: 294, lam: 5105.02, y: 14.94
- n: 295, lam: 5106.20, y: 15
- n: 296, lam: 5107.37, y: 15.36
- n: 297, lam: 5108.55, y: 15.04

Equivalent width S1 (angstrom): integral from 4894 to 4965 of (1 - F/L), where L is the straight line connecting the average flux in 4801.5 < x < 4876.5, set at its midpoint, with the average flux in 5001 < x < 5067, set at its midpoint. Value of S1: 3.3 angstrom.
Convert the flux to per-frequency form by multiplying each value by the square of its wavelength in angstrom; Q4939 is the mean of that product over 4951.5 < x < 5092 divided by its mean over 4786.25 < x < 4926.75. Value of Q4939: 1.10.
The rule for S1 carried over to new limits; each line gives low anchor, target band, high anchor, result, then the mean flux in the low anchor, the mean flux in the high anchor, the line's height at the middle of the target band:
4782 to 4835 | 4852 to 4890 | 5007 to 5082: -1.23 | 15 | 15.9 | 15.2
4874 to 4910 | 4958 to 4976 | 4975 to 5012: 1.11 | 15.2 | 15.7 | 15.6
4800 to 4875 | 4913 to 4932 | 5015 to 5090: 1.18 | 15.4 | 15.9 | 15.6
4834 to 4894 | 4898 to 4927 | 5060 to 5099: 1.22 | 15.4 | 16.2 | 15.5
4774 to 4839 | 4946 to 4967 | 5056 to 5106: 0.99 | 14.8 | 16.2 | 15.6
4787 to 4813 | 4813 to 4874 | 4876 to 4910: -0.78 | 15.1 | 15.1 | 15.1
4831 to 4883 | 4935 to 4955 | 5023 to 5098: 0.81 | 15.4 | 15.9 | 15.6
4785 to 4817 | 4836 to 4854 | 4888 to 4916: 0.59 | 15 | 15.1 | 15.1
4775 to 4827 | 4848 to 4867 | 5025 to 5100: -0.74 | 14.9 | 16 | 15.1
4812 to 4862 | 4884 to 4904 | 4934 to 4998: 0.23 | 15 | 15.1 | 15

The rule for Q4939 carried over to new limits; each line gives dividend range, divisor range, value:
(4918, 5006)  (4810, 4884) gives 1.02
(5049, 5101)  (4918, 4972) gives 1.17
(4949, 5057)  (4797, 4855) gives 1.10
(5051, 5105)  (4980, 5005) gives 1.09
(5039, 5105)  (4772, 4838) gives 1.21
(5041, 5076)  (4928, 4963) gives 1.14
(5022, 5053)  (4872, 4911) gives 1.06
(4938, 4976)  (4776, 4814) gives 1.07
